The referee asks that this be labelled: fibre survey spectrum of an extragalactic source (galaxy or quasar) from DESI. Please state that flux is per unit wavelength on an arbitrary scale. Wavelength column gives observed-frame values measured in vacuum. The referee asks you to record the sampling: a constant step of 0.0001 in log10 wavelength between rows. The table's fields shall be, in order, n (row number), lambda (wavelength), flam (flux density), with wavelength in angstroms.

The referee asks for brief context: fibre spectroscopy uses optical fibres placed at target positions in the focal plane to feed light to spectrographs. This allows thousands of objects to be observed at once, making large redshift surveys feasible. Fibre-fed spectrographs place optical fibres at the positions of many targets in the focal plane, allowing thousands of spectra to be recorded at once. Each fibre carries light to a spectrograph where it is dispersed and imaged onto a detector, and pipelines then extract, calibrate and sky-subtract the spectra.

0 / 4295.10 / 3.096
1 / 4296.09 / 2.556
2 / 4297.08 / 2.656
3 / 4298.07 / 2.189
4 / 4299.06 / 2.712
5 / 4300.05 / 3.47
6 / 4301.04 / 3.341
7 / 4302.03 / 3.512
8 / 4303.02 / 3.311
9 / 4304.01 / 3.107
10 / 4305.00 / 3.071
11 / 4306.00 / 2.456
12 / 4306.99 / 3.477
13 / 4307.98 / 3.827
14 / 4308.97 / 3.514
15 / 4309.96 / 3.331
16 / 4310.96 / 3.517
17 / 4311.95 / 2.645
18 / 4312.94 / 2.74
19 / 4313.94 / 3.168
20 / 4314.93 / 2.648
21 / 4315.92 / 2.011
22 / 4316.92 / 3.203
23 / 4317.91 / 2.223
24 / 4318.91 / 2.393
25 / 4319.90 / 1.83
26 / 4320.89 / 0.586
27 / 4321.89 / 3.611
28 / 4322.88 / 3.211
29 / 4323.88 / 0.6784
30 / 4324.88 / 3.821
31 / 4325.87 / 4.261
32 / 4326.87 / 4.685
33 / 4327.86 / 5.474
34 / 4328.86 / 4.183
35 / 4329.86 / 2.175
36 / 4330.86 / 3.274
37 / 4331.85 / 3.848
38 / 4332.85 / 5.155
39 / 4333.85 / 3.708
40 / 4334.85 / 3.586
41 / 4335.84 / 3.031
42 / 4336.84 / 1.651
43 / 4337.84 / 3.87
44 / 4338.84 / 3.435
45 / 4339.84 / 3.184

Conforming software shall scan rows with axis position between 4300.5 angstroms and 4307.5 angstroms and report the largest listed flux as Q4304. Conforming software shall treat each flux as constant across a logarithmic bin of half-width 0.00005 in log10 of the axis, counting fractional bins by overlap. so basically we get 3.512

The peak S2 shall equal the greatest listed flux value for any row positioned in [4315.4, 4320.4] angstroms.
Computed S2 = 3.203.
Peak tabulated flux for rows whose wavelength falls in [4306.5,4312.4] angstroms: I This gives 3.827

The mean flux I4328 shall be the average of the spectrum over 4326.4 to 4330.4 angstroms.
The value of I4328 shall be 4.11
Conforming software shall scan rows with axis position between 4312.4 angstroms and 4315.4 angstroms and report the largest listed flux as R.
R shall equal 3.168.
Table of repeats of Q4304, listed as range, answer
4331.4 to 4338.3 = 5.155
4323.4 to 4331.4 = 5.474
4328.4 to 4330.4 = 4.183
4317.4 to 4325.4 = 3.821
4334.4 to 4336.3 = 3.586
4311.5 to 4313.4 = 2.74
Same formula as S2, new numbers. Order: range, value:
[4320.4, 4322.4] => 3.611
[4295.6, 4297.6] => 2.656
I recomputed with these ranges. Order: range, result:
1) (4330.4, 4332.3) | 3.848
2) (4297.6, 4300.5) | 3.47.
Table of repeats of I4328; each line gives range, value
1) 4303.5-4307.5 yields 3.03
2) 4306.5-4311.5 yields 3.53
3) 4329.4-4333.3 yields 3.61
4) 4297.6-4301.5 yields 2.93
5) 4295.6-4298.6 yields 2.47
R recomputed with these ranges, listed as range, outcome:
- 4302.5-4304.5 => 3.311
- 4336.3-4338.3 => 3.87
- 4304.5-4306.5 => 3.071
